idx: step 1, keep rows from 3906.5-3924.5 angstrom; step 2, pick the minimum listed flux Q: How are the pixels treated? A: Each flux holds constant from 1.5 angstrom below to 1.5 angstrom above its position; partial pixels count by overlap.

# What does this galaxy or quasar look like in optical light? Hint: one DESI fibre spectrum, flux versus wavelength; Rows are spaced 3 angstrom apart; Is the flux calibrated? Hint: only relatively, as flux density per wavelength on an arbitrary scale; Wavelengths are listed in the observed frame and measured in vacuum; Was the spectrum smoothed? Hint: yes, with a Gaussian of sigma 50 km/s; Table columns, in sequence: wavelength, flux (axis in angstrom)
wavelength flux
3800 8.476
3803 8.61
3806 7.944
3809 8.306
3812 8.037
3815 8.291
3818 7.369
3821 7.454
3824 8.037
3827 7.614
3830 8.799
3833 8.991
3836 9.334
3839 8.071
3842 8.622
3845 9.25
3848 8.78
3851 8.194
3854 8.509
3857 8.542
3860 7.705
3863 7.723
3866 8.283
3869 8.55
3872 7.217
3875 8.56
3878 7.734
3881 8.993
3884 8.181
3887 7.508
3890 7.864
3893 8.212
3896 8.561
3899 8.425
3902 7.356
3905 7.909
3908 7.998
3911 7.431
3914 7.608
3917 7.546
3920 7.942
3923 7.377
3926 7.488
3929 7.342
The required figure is 7.377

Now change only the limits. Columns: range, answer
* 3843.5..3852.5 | 8.194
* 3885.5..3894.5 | 7.508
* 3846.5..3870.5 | 7.705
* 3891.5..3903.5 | 7.356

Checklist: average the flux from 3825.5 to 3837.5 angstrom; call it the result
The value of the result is 8.68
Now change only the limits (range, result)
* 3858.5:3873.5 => 7.9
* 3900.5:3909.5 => 7.75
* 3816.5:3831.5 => 7.85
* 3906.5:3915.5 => 7.68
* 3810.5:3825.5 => 7.84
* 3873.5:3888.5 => 8.2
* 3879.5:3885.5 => 8.59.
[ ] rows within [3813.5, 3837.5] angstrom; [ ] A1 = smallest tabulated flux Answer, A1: 7.369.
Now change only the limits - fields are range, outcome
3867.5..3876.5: 7.217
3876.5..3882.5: 7.734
